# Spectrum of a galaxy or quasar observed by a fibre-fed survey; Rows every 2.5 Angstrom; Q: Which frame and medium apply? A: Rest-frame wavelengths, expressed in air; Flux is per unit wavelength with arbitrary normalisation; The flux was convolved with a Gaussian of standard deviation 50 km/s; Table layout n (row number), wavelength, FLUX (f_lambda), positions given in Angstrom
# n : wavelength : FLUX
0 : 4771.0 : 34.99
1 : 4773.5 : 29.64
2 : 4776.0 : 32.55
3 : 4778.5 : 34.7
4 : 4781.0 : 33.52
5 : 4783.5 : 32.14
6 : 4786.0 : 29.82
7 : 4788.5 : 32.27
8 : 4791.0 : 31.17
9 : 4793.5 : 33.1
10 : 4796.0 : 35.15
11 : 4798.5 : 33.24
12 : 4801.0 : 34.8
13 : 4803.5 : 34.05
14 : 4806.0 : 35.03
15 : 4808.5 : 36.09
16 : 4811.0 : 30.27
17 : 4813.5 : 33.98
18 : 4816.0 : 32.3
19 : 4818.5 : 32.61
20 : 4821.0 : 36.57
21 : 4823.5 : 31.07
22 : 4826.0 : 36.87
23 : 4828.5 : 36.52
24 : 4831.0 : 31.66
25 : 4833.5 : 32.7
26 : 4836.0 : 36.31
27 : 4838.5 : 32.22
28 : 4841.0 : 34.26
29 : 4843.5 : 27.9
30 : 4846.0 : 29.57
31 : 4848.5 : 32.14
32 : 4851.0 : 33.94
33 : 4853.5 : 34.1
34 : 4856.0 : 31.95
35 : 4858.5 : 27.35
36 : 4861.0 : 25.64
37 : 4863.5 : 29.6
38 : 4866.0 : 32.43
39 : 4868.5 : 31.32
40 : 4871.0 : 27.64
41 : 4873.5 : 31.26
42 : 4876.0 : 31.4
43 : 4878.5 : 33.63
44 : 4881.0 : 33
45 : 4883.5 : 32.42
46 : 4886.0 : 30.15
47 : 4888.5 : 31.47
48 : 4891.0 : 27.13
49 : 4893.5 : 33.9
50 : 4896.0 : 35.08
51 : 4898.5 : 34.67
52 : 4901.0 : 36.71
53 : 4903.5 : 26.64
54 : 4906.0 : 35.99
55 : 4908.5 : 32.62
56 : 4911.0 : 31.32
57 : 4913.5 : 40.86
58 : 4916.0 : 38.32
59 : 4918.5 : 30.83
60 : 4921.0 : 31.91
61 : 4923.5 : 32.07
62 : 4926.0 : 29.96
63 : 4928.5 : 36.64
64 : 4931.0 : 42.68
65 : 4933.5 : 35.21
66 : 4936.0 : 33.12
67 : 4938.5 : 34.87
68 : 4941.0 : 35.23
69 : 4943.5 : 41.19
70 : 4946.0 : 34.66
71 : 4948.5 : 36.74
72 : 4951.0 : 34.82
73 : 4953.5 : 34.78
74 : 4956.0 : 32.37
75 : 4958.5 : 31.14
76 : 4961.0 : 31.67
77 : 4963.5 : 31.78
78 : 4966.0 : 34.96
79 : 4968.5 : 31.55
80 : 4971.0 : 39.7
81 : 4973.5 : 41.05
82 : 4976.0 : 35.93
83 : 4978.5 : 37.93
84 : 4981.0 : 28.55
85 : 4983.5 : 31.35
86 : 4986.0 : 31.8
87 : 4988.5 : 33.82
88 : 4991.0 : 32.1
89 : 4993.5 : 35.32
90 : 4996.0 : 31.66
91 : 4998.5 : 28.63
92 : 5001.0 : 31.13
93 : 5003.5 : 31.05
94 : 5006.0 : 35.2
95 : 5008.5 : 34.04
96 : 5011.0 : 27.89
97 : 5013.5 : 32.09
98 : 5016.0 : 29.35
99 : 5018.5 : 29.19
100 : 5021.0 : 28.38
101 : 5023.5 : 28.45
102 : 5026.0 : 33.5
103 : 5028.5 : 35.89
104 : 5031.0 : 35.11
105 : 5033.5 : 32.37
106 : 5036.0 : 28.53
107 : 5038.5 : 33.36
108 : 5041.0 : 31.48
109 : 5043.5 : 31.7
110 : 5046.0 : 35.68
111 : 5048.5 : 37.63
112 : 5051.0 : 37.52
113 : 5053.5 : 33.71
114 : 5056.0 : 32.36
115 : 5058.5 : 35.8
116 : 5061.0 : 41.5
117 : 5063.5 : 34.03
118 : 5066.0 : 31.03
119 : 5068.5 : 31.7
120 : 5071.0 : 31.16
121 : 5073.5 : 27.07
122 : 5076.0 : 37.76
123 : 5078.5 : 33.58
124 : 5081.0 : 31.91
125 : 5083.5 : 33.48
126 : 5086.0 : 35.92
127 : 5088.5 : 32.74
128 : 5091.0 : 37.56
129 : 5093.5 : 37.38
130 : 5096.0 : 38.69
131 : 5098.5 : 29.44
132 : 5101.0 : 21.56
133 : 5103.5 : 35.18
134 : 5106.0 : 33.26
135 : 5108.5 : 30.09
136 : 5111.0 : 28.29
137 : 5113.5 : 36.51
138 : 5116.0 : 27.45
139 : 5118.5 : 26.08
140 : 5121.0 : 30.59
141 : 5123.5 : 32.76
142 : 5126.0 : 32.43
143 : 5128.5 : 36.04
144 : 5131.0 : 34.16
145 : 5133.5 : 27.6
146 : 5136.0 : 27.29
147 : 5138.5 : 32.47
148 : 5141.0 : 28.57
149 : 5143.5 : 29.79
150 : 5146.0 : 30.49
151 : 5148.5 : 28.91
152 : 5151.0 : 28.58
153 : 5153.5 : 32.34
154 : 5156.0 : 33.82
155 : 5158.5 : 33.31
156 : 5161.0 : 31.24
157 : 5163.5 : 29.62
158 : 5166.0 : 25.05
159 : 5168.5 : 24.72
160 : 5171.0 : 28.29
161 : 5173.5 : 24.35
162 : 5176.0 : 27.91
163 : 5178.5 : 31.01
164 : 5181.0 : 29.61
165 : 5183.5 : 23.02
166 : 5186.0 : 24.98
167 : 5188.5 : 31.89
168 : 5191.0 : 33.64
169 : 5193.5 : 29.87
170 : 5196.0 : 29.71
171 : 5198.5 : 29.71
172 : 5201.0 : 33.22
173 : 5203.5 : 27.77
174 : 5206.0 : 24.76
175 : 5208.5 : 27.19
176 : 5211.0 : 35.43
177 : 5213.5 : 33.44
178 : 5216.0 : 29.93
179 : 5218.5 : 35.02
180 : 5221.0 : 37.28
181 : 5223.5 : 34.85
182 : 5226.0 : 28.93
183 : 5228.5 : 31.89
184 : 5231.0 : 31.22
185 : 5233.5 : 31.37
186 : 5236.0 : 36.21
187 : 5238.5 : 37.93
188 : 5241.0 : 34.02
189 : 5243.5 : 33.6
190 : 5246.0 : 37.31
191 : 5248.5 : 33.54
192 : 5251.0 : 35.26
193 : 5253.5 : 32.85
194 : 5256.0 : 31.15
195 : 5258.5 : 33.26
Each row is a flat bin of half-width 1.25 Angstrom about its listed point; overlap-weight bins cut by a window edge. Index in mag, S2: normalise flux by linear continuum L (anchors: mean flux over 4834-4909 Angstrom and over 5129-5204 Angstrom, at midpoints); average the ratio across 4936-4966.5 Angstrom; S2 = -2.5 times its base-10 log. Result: -0.11 mag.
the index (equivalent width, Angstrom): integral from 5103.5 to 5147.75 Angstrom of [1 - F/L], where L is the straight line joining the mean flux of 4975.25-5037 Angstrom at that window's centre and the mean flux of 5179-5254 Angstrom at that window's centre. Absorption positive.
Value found 1.34 Angstrom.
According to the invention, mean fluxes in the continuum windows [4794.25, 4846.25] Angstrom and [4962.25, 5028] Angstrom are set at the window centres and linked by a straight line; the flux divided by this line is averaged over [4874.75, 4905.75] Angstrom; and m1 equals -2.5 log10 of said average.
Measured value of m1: 0.03 mag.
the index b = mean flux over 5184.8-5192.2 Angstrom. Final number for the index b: 30.2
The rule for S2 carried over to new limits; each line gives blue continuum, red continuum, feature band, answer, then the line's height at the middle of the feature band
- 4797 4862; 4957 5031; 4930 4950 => -0.123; 32.7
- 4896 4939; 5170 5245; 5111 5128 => 0.035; 32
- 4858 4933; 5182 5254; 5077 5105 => -0.042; 32.2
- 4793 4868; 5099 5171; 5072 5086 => -0.079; 30.7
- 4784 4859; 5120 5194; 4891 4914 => -0.045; 32.2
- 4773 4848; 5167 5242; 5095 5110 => 0.002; 31.3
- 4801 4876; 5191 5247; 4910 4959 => -0.086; 32.3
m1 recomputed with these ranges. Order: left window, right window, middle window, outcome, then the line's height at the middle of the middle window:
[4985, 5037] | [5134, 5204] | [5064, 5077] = -0.03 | 30.8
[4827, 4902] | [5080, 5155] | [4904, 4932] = -0.09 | 31.9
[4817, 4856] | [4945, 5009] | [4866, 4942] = 0.00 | 33.4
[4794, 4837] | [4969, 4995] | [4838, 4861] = 0.10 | 34.2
